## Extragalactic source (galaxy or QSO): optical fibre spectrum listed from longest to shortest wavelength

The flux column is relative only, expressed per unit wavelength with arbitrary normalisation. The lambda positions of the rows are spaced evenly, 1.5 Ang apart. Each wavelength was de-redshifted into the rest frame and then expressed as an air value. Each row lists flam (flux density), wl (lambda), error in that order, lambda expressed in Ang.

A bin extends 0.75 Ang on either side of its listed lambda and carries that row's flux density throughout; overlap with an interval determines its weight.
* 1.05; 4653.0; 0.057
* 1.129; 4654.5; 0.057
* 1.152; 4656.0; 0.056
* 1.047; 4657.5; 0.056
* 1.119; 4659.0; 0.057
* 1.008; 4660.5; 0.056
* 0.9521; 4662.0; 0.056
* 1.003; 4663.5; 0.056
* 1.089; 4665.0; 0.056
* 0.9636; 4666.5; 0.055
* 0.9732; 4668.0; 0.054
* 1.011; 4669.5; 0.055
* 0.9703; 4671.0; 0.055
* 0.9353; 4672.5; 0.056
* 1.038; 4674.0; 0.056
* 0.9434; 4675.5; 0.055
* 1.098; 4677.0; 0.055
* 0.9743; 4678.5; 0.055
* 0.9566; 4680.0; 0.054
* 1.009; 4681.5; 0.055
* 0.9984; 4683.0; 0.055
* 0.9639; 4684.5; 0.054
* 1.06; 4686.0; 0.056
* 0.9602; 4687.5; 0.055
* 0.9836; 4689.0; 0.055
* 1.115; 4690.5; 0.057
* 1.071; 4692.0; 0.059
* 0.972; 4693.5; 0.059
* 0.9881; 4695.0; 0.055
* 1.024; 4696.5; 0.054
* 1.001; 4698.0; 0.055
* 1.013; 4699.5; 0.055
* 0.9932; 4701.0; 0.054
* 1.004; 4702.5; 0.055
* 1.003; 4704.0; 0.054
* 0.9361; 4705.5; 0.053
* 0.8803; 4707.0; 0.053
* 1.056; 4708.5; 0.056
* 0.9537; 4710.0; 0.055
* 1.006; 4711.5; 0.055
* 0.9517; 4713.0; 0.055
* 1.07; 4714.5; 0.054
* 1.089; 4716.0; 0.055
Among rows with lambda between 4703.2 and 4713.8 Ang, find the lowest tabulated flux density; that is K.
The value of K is 0.8803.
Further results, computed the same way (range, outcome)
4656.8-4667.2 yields 0.9521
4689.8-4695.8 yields 0.972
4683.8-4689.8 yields 0.9602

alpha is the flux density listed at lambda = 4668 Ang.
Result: 0.9732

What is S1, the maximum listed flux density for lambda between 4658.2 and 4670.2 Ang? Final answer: 1.119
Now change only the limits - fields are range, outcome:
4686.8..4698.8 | 1.115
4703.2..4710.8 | 1.056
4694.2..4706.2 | 1.024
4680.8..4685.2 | 1.009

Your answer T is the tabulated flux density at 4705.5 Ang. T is 0.9361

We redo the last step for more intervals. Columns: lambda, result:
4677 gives 1.098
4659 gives 1.119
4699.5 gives 1.013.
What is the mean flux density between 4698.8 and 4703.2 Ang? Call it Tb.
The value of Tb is 1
